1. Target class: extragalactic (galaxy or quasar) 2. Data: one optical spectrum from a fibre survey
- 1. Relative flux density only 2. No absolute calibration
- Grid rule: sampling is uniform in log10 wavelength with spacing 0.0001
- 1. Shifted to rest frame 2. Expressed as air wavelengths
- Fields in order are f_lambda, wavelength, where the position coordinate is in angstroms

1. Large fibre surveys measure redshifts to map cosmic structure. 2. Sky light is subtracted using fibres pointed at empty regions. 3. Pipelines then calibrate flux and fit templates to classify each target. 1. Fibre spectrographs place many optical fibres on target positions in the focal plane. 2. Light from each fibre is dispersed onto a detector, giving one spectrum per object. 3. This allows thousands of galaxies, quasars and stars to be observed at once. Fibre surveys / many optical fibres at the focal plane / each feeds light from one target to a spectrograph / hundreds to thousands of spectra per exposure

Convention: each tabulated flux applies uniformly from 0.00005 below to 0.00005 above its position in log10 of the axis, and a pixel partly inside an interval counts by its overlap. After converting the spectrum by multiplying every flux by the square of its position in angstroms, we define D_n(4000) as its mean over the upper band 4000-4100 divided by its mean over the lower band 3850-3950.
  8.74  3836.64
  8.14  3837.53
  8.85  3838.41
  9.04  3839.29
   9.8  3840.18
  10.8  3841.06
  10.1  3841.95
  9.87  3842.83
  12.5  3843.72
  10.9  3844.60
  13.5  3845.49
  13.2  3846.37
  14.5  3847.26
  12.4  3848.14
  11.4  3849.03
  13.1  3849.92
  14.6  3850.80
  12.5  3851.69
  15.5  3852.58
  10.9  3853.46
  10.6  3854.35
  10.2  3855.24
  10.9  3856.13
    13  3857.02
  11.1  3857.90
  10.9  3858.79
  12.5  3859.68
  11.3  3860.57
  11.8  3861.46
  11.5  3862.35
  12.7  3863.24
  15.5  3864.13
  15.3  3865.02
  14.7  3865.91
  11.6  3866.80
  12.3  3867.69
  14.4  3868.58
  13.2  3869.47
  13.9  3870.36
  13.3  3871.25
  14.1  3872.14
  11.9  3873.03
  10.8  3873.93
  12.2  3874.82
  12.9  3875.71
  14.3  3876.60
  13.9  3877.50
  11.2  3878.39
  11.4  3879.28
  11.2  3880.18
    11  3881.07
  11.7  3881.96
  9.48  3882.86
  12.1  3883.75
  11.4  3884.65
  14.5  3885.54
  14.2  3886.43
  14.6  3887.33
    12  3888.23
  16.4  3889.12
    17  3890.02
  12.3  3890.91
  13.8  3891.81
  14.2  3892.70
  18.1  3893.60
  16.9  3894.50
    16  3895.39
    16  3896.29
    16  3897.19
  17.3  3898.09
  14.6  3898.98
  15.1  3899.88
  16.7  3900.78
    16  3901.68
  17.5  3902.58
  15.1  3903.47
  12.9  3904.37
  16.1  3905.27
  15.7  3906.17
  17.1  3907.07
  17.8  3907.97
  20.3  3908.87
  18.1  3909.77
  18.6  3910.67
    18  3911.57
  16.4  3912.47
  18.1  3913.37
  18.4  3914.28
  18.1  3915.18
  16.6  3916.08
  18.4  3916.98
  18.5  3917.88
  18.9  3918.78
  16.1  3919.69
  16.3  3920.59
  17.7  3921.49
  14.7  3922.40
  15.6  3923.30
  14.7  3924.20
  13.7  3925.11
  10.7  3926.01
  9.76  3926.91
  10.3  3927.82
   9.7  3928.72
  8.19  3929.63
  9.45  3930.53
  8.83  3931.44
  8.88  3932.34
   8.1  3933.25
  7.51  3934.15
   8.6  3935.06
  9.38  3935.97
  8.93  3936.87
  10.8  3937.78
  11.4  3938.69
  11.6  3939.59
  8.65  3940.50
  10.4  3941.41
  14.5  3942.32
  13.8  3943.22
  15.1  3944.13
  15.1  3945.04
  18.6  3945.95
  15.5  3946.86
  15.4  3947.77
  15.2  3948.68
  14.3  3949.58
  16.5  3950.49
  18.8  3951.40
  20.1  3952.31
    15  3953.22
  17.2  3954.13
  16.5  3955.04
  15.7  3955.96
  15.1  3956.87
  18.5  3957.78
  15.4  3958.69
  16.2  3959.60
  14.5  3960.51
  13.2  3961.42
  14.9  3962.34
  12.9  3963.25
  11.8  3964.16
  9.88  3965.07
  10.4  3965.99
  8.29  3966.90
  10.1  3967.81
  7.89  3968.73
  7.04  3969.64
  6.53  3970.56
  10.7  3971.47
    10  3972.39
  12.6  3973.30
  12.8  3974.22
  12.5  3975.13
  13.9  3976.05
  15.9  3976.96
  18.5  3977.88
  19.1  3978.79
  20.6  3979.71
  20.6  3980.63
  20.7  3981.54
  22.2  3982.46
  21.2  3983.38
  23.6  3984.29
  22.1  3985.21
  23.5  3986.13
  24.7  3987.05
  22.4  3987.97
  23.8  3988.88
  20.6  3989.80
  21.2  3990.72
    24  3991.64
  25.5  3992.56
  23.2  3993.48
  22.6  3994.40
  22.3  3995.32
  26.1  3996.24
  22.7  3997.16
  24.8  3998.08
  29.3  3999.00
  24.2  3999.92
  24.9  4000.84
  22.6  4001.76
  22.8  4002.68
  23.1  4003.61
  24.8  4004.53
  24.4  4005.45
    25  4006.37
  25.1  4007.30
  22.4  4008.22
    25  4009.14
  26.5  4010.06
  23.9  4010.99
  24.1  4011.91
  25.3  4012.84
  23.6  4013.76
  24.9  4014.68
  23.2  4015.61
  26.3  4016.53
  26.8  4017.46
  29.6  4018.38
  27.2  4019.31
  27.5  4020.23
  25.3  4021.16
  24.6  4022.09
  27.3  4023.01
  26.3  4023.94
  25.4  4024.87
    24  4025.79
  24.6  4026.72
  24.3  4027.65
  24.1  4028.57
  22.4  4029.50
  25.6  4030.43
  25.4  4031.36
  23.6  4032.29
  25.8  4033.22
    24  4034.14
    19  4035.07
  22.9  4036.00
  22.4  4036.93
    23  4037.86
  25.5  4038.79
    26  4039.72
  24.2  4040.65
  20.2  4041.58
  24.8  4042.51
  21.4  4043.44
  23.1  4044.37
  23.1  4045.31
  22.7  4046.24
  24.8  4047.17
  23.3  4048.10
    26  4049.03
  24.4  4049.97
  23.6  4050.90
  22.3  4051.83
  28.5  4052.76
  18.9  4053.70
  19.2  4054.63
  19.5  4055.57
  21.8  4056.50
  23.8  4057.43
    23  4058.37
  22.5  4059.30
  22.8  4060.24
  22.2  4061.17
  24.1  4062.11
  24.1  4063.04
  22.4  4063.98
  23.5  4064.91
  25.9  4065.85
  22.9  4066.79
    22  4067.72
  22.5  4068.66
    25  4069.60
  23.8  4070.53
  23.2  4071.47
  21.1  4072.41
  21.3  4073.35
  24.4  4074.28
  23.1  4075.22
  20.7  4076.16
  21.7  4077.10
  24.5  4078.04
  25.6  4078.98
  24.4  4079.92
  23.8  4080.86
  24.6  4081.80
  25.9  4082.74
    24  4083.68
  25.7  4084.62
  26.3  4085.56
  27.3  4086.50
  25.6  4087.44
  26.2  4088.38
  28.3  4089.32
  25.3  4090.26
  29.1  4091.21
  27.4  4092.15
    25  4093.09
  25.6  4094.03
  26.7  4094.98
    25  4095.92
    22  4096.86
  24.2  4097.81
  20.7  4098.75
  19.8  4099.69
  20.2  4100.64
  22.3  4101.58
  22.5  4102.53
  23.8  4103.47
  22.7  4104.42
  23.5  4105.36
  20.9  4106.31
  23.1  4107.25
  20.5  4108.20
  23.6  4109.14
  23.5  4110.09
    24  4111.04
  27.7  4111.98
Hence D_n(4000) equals 1.9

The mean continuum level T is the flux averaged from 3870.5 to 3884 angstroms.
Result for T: 12.1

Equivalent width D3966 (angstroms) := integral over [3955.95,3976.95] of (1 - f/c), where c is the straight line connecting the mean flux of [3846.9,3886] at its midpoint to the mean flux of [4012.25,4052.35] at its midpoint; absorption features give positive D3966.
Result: 7.9 angstroms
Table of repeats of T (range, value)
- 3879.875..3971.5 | 14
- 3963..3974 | 9.85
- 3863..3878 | 13.4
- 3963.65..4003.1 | 18.6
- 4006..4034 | 25.2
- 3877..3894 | 13.2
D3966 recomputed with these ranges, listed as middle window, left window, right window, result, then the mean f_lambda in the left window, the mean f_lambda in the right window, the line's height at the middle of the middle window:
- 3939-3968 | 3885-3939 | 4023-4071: 4.8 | 14.5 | 23.5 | 17.3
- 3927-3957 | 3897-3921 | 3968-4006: 9.1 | 17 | 20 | 18.3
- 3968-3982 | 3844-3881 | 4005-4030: 5.1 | 12.6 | 25.2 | 21.7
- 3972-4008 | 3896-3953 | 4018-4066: -3.2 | 14.5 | 23.9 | 19.7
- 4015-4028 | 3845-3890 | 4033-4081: -2.9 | 12.7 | 23.2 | 21.2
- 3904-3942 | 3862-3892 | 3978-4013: 6.8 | 13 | 23.4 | 17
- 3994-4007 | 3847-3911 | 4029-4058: -2.2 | 13.8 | 23.3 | 20.8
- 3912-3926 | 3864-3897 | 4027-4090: -0.8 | 13.5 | 23.7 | 15.7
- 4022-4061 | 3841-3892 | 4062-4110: -3.6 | 12.6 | 23.9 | 21.6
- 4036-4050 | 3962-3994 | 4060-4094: -1.2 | 16.8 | 24.4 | 21.8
